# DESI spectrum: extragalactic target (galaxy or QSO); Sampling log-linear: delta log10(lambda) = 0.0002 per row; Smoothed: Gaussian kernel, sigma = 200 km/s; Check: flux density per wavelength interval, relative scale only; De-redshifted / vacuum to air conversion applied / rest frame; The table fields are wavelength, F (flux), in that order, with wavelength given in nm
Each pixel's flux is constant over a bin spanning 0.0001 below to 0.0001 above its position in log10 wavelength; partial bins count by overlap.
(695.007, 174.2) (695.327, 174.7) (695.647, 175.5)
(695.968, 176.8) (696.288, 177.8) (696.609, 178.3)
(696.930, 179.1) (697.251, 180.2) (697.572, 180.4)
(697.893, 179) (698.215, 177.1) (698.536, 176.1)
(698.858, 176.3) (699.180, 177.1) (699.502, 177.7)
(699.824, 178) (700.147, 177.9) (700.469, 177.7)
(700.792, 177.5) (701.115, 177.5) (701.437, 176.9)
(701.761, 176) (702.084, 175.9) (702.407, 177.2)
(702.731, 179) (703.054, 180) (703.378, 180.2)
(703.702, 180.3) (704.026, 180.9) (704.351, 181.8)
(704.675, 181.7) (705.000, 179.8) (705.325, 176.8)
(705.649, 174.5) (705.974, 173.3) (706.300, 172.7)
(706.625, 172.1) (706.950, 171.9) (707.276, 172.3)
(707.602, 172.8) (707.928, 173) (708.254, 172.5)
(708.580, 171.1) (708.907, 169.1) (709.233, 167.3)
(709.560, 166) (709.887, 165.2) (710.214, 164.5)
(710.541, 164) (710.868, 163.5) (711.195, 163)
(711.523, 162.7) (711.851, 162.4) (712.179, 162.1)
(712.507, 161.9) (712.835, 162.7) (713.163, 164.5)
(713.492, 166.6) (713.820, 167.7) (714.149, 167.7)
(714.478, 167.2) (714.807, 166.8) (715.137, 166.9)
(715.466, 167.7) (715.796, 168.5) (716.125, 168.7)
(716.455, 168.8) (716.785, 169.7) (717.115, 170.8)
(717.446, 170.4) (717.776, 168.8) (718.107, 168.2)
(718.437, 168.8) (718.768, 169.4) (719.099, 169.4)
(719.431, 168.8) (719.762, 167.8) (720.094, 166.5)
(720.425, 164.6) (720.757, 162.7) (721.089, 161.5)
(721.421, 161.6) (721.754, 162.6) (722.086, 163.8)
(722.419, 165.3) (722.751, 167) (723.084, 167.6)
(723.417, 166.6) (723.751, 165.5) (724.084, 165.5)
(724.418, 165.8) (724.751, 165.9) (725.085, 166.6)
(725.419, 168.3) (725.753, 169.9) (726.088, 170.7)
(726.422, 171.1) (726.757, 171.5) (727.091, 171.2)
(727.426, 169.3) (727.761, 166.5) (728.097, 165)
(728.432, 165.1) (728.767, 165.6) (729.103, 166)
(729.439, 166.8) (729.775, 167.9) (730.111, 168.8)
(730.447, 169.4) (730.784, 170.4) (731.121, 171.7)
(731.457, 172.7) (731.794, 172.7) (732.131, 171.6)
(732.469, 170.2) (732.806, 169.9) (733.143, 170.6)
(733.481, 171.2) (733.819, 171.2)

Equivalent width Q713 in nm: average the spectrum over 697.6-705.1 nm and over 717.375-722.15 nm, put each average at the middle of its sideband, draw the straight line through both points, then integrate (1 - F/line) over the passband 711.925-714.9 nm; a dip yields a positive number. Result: 0.09 nm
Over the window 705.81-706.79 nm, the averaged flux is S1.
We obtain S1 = 173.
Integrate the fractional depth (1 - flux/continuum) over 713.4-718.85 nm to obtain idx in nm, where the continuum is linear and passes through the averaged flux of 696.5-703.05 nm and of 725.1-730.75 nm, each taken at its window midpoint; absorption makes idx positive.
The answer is 0.12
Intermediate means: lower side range 178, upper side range 168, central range 168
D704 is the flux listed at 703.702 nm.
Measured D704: 180.3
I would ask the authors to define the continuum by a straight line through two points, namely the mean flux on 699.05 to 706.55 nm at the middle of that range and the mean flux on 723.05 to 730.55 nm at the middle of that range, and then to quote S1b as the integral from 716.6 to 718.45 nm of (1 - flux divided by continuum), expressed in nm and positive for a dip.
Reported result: 0.02 nm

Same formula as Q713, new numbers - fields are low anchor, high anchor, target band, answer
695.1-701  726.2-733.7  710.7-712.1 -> 0.09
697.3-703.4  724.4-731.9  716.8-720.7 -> 0.08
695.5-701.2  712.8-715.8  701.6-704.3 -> -0.07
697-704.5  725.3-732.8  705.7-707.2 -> 0.03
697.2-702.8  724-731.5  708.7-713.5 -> 0.26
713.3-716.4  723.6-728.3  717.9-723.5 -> 0.06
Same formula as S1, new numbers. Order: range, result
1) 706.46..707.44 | 172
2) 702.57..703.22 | 180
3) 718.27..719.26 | 169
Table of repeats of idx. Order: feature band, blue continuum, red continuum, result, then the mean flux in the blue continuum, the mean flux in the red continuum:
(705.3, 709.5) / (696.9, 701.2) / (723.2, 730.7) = 0.07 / 178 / 168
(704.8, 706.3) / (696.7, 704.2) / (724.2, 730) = 0.00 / 178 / 168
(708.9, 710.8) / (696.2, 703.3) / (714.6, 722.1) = 0.07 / 178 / 167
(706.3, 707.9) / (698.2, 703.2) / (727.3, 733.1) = 0.03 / 177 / 169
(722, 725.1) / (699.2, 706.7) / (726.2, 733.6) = 0.10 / 178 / 169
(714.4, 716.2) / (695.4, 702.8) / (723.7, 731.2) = 0.05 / 178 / 168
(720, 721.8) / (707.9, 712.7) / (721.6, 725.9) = 0.03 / 166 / 166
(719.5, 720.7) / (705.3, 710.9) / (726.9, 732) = 0.02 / 170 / 169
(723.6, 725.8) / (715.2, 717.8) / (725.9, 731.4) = 0.03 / 169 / 169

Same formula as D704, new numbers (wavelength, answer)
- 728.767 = 165.6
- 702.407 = 177.2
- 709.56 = 166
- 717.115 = 170.8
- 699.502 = 177.7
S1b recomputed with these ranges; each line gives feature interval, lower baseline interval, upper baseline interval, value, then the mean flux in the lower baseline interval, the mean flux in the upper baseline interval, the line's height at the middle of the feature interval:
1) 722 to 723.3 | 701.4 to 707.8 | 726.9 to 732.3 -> 0.04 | 177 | 169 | 171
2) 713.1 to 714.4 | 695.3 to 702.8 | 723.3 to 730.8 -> 0.04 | 178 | 168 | 172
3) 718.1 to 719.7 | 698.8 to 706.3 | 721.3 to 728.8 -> 0.01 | 178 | 167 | 170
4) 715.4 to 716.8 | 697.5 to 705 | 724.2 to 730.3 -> 0.03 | 178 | 168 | 172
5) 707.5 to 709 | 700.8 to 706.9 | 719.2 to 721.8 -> 0.02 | 177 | 165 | 174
